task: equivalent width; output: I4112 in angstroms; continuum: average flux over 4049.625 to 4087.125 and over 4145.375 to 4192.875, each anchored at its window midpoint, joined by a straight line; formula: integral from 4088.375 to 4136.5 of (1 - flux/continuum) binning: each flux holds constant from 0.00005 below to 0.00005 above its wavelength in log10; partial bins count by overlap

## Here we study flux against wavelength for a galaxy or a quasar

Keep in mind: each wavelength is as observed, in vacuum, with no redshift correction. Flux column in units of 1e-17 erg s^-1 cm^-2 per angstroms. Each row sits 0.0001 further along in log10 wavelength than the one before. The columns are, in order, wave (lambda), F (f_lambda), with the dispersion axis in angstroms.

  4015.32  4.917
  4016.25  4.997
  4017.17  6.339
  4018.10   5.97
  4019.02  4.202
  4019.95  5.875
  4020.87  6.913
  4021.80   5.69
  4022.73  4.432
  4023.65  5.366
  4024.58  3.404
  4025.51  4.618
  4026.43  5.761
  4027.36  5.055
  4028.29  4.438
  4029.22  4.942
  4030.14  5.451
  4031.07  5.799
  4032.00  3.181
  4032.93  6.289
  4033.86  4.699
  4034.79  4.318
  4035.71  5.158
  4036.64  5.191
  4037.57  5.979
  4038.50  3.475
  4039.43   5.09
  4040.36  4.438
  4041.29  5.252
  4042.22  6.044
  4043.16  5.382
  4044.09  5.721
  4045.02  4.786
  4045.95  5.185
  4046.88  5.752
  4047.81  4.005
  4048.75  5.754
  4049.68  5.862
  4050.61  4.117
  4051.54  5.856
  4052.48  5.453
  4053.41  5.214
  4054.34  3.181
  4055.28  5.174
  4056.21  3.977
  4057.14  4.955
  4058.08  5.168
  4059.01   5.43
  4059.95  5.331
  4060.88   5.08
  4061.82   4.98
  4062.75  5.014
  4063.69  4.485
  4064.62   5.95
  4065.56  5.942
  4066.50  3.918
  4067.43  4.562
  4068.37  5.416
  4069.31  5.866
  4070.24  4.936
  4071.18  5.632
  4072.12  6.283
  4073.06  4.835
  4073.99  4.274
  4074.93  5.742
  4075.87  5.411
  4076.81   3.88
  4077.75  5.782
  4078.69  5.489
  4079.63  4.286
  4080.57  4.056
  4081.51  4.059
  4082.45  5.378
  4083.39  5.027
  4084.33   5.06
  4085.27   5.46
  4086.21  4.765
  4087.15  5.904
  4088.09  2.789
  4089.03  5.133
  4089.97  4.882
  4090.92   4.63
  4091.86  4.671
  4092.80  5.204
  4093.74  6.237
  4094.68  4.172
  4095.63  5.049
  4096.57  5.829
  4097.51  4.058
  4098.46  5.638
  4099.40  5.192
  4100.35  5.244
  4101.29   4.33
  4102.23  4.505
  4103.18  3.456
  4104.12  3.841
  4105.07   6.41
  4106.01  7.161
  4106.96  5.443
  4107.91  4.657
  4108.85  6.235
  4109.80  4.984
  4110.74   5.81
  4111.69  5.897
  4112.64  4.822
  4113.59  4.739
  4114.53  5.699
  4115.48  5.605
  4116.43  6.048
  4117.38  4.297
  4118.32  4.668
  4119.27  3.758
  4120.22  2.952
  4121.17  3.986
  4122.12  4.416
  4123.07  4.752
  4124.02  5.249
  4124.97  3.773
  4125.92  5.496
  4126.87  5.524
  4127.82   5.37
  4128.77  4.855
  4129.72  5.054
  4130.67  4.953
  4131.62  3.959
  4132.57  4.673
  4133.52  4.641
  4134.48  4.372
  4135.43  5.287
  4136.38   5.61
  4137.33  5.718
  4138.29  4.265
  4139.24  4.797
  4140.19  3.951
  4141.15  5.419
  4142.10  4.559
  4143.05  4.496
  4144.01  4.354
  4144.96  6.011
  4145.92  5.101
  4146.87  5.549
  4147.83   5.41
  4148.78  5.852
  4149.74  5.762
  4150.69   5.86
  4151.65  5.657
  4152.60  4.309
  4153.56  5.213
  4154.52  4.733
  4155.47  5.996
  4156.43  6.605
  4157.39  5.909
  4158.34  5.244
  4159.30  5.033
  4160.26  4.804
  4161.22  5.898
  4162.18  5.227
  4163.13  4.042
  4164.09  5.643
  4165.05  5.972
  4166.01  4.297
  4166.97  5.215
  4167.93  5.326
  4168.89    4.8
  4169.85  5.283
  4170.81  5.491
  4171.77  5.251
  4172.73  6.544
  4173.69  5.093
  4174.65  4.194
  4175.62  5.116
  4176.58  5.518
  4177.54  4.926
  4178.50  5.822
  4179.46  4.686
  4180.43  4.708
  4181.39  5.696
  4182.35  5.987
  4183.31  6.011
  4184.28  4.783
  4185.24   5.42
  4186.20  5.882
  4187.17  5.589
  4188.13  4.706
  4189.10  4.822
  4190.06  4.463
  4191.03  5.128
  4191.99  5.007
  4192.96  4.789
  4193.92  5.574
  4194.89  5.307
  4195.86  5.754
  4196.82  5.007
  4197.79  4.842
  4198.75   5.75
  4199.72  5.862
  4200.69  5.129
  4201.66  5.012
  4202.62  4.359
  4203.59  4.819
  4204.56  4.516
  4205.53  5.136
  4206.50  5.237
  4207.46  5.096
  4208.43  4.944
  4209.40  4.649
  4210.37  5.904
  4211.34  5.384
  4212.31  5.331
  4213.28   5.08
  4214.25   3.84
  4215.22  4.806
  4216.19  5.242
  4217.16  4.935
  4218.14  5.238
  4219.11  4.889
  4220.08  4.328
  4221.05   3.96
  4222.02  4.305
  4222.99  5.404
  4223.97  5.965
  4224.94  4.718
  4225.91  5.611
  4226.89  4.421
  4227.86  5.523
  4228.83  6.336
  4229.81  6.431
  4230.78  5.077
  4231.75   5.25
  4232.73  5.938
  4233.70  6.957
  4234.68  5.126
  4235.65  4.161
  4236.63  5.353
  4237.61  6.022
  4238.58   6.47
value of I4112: 1.8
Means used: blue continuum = 5.03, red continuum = 5.29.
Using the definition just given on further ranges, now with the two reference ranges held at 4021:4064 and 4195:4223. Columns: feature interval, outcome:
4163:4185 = -1.15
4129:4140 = 0.39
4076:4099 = 0.49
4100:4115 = -0.59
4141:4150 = -0.42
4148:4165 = -1.42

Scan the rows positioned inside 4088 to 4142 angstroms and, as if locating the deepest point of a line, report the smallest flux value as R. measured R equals 2.789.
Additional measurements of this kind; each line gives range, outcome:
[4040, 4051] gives 4.005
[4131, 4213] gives 3.951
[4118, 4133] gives 2.952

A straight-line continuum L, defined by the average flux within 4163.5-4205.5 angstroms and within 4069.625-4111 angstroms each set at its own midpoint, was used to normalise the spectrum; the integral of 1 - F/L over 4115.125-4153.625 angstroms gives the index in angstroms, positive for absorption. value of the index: 1.56 angstroms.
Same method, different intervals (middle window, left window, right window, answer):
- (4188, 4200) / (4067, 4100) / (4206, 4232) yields -0.15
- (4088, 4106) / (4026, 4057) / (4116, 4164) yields 0.37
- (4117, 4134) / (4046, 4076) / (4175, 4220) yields 1.80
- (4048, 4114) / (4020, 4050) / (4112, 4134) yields -1.68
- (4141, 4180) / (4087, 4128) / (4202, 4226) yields -2.56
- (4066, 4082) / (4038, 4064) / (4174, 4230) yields 0.19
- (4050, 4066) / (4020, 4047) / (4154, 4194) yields 0.33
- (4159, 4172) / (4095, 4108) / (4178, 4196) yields 0.11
